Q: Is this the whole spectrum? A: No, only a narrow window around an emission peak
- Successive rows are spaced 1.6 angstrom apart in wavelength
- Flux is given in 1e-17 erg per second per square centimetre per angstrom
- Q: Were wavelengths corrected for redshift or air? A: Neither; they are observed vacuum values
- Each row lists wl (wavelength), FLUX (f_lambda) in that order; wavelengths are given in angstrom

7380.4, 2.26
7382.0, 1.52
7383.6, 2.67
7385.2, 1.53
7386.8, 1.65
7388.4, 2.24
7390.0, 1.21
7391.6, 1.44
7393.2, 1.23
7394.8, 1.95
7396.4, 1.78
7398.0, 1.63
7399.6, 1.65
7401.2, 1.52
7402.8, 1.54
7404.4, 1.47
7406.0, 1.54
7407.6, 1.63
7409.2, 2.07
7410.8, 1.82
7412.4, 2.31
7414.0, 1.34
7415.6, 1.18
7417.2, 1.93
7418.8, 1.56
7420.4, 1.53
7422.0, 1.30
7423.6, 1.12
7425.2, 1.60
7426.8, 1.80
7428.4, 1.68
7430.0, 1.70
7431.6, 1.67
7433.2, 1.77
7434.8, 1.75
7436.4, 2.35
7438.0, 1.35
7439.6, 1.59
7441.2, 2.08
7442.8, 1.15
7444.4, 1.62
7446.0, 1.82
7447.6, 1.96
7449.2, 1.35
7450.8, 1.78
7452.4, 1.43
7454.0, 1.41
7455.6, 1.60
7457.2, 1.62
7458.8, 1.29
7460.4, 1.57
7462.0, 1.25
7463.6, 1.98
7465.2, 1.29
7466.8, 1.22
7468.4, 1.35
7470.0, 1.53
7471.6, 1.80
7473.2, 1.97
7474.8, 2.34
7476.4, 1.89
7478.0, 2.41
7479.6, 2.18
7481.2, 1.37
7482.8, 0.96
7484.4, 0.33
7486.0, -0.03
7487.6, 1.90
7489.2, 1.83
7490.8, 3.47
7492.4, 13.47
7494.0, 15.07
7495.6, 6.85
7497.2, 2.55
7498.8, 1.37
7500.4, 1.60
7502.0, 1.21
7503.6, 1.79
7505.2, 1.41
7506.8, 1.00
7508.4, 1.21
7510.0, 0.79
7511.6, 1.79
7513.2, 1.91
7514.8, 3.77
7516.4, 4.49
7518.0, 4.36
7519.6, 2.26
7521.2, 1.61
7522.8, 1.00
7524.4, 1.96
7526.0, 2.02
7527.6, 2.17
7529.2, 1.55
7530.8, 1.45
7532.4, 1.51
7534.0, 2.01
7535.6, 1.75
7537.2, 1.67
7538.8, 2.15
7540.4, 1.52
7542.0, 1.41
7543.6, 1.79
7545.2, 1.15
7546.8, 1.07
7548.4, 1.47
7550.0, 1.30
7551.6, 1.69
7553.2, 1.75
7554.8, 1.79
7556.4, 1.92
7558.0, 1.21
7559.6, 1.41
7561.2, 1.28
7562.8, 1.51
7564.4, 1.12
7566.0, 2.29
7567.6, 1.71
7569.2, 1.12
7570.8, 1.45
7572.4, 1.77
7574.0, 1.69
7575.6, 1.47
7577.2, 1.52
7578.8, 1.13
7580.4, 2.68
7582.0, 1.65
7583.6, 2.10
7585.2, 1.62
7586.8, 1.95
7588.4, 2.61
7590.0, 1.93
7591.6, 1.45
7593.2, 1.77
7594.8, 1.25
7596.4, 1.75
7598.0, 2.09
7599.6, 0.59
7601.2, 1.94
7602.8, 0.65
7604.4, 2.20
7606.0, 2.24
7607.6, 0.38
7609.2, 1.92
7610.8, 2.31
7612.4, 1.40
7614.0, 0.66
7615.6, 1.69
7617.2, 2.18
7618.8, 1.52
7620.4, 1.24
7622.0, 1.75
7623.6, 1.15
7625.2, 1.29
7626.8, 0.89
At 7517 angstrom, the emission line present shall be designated [N II] 6583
